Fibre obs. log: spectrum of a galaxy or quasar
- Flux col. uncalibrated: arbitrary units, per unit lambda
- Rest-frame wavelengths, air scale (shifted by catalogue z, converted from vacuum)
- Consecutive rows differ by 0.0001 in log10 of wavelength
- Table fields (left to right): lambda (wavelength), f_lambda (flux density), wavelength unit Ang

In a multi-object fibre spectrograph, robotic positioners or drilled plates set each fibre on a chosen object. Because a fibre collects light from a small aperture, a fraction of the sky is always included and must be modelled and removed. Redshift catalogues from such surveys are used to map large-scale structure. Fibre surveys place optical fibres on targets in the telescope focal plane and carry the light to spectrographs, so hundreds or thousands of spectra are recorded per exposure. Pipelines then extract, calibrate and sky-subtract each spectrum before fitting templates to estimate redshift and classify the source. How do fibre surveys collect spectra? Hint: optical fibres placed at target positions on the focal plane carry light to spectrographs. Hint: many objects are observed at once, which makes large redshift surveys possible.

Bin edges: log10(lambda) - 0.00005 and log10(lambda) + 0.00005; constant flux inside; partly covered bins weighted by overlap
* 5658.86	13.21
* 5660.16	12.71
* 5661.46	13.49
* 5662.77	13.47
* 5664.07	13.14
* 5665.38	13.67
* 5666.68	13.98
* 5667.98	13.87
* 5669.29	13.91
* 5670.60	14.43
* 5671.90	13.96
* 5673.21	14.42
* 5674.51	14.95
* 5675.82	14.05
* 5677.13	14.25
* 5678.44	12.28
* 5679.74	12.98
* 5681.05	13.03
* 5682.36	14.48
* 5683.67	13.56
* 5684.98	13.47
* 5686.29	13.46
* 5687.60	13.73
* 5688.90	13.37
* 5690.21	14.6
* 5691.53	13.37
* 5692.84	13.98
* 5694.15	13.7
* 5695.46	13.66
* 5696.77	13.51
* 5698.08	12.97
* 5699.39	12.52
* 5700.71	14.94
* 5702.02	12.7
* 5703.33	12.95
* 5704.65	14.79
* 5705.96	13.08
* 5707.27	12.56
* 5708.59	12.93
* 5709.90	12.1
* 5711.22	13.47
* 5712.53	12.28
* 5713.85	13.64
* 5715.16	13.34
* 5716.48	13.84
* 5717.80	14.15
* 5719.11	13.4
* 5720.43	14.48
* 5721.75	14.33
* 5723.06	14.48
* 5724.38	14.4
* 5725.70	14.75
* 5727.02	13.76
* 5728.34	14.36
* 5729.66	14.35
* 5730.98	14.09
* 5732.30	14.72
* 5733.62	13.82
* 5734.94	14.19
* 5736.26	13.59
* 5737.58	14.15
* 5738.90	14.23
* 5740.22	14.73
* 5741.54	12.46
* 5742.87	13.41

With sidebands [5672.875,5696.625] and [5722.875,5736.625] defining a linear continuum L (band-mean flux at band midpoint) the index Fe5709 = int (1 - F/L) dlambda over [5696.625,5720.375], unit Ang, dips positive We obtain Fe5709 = 1.2 Ang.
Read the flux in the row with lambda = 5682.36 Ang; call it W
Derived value 14.48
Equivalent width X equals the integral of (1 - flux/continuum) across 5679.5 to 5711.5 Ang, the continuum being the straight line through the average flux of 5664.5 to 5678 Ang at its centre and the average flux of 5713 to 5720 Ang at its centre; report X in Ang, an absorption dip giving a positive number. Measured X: 0.97 Ang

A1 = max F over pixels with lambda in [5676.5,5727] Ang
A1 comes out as 14.94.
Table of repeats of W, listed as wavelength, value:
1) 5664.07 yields 13.14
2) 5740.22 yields 14.73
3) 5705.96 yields 13.08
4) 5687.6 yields 13.73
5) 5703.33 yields 12.95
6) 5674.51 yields 14.95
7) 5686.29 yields 13.46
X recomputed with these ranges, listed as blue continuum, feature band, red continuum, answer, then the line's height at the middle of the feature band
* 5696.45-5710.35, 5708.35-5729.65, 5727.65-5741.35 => -0.1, 13.7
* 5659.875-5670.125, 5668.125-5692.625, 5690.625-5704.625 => -0.5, 13.5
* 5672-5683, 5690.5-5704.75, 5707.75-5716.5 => -0.2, 13.3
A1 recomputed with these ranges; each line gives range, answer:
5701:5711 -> 14.79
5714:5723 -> 14.48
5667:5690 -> 14.95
